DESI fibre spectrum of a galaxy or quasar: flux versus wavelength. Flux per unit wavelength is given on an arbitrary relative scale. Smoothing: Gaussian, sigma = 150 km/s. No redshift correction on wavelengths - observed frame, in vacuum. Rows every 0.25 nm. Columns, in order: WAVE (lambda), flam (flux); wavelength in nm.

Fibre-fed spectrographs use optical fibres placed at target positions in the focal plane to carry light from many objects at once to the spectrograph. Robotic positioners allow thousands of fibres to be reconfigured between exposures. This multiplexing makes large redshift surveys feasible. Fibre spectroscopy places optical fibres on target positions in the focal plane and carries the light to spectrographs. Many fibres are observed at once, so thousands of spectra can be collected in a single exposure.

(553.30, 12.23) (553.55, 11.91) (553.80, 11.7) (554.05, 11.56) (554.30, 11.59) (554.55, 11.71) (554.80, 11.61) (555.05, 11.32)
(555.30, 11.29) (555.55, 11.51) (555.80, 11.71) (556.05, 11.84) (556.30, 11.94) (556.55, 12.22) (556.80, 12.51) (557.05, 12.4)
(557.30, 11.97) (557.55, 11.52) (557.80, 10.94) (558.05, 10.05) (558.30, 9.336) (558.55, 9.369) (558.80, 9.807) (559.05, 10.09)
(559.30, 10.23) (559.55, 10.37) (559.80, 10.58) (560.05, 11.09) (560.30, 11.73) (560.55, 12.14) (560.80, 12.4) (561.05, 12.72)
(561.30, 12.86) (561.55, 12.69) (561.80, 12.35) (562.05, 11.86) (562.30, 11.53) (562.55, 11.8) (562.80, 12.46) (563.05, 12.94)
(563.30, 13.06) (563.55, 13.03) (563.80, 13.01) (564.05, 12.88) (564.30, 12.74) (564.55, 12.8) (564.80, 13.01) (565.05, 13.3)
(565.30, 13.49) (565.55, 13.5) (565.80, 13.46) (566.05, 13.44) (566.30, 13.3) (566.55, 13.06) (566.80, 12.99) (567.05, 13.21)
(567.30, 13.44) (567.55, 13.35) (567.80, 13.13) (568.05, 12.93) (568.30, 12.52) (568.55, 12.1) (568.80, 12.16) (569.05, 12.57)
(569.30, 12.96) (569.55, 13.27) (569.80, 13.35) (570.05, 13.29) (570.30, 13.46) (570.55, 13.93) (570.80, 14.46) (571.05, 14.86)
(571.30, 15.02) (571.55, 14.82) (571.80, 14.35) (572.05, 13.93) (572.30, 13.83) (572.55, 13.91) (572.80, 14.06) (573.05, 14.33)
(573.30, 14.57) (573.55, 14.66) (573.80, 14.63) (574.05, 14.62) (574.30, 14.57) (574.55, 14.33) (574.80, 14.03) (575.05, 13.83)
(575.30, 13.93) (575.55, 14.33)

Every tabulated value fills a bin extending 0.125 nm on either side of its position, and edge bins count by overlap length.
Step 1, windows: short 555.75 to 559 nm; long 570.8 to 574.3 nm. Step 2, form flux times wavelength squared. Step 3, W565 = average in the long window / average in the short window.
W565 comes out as 1.36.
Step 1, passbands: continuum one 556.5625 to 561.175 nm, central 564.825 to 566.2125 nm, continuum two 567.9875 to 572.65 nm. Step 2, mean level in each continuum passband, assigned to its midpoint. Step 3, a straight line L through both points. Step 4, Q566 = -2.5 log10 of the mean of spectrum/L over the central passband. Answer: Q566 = -0.07 mag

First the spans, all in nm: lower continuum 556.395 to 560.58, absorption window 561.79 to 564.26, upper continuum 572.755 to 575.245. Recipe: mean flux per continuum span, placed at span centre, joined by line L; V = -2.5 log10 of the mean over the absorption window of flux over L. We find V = -0.05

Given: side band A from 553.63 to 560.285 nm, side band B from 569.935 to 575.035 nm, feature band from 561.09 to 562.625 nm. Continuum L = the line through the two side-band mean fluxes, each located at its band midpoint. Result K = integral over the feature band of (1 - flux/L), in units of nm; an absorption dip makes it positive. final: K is -0.009 nm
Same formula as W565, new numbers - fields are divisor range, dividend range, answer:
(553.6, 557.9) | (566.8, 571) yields 1.18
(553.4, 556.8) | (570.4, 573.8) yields 1.30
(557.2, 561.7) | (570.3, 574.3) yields 1.35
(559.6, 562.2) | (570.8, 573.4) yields 1.25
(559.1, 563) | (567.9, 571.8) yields 1.18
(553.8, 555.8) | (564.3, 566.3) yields 1.19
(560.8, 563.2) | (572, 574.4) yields 1.20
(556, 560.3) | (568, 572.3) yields 1.29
